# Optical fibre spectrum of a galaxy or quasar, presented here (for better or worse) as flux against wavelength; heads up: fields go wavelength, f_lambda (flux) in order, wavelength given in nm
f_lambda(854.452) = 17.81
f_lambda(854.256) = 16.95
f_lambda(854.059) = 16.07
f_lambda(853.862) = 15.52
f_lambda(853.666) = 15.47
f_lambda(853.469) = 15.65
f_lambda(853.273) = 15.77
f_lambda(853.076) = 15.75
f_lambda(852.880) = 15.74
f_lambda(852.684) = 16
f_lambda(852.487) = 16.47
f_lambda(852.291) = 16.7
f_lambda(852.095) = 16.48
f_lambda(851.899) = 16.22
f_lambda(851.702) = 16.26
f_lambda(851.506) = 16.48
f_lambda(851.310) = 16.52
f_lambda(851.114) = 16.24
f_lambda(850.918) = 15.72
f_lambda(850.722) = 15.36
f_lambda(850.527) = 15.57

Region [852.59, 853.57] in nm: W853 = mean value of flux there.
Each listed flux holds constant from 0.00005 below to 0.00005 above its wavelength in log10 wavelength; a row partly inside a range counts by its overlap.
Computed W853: 15.8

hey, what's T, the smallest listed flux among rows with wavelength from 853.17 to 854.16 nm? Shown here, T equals 15.47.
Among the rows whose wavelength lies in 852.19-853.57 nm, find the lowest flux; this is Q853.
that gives 15.65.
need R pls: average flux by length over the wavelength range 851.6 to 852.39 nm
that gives 16.4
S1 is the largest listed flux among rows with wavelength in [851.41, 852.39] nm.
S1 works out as 16.7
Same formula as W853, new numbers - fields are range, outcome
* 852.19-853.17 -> 16.1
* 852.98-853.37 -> 15.7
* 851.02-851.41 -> 16.4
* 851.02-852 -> 16.3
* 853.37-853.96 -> 15.6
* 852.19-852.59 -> 16.6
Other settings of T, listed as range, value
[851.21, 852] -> 16.22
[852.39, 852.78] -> 16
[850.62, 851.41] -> 15.36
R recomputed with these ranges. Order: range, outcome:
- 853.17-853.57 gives 15.7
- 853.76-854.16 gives 15.8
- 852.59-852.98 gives 15.9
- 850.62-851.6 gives 16.1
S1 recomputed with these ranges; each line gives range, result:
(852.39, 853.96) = 16.47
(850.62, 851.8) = 16.52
